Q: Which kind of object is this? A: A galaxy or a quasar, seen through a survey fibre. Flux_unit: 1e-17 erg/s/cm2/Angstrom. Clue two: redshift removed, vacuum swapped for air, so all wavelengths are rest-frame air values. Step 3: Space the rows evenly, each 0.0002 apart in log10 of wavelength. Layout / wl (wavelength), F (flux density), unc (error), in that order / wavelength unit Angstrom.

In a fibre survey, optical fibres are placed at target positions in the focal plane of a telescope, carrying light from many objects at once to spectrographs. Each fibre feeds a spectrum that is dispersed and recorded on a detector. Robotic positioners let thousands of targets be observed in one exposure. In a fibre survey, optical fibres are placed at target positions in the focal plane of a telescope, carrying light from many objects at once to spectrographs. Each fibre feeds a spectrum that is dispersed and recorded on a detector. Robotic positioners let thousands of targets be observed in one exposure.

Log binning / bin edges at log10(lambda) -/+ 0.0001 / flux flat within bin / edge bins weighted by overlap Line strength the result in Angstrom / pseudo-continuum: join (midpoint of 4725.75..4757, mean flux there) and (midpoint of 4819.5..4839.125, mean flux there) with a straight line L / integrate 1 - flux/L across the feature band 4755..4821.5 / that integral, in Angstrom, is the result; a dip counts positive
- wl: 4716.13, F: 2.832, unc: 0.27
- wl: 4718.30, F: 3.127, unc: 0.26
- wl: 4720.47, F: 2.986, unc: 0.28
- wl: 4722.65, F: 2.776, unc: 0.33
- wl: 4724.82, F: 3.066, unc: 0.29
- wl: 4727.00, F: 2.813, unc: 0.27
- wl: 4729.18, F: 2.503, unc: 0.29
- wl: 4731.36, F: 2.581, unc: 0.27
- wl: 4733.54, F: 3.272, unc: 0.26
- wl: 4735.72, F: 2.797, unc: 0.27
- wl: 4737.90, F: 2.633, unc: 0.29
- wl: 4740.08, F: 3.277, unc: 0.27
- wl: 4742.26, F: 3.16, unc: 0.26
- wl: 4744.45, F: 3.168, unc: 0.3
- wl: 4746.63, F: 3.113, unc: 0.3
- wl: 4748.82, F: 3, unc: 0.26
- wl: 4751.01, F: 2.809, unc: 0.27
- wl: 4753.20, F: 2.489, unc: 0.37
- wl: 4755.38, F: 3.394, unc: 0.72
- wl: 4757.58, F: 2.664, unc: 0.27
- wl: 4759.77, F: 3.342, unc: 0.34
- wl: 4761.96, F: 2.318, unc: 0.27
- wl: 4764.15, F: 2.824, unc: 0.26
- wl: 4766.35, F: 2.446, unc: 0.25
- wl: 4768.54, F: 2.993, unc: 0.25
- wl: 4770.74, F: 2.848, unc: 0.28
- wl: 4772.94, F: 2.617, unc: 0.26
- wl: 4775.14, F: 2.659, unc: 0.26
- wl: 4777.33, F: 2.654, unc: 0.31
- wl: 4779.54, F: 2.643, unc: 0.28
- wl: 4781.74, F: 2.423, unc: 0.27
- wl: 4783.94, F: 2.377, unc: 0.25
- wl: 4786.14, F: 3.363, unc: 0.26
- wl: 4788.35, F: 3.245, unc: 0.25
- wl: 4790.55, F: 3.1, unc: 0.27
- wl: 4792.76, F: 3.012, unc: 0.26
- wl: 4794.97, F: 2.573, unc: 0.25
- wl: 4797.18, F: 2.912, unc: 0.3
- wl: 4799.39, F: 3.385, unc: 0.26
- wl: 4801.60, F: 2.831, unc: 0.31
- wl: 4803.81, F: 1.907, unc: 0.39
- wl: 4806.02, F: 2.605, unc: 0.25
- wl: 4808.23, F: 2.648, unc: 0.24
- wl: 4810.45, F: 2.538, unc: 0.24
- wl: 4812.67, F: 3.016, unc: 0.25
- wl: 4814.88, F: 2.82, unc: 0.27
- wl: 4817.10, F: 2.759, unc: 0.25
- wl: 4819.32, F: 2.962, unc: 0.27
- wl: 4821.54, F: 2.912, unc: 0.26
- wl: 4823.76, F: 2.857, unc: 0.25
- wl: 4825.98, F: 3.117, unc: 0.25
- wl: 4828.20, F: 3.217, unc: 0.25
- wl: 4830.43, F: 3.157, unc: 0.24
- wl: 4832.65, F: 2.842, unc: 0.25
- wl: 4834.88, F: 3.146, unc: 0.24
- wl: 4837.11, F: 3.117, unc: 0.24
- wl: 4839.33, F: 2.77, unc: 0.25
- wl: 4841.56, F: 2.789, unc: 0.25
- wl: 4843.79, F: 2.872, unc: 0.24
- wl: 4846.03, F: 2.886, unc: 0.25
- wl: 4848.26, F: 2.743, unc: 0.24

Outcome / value 4.2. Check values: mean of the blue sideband 2.92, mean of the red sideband 3.03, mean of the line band 2.79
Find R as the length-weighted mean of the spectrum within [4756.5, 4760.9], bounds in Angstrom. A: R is 3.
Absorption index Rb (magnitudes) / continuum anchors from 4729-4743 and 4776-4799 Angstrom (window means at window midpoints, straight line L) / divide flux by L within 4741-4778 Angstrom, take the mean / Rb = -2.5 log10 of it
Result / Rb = 0.01 mag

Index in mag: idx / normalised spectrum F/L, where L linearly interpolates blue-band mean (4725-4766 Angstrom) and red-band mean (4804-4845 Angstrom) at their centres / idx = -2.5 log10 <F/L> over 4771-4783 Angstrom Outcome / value 0.11 mag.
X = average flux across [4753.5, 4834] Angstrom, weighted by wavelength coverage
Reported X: 2.83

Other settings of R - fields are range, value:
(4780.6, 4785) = 2.4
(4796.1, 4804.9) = 2.76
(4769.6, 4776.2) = 2.71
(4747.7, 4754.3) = 2.77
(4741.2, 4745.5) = 3.16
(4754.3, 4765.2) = 2.91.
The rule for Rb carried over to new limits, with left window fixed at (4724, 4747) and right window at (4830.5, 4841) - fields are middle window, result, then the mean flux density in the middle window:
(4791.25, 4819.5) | 0.08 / 2.76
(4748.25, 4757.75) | 0.02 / 2.88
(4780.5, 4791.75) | 0.02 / 2.9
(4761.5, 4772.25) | 0.09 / 2.7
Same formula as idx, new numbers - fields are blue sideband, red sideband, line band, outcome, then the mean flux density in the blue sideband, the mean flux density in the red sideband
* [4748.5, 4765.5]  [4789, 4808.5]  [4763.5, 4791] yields 0.02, 2.84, 2.79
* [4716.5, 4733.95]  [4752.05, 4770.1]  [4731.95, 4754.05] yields -0.05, 2.87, 2.81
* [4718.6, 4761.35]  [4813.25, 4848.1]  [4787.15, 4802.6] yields -0.03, 2.94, 2.94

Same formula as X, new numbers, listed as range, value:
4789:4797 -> 2.92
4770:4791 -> 2.78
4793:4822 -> 2.76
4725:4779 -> 2.85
